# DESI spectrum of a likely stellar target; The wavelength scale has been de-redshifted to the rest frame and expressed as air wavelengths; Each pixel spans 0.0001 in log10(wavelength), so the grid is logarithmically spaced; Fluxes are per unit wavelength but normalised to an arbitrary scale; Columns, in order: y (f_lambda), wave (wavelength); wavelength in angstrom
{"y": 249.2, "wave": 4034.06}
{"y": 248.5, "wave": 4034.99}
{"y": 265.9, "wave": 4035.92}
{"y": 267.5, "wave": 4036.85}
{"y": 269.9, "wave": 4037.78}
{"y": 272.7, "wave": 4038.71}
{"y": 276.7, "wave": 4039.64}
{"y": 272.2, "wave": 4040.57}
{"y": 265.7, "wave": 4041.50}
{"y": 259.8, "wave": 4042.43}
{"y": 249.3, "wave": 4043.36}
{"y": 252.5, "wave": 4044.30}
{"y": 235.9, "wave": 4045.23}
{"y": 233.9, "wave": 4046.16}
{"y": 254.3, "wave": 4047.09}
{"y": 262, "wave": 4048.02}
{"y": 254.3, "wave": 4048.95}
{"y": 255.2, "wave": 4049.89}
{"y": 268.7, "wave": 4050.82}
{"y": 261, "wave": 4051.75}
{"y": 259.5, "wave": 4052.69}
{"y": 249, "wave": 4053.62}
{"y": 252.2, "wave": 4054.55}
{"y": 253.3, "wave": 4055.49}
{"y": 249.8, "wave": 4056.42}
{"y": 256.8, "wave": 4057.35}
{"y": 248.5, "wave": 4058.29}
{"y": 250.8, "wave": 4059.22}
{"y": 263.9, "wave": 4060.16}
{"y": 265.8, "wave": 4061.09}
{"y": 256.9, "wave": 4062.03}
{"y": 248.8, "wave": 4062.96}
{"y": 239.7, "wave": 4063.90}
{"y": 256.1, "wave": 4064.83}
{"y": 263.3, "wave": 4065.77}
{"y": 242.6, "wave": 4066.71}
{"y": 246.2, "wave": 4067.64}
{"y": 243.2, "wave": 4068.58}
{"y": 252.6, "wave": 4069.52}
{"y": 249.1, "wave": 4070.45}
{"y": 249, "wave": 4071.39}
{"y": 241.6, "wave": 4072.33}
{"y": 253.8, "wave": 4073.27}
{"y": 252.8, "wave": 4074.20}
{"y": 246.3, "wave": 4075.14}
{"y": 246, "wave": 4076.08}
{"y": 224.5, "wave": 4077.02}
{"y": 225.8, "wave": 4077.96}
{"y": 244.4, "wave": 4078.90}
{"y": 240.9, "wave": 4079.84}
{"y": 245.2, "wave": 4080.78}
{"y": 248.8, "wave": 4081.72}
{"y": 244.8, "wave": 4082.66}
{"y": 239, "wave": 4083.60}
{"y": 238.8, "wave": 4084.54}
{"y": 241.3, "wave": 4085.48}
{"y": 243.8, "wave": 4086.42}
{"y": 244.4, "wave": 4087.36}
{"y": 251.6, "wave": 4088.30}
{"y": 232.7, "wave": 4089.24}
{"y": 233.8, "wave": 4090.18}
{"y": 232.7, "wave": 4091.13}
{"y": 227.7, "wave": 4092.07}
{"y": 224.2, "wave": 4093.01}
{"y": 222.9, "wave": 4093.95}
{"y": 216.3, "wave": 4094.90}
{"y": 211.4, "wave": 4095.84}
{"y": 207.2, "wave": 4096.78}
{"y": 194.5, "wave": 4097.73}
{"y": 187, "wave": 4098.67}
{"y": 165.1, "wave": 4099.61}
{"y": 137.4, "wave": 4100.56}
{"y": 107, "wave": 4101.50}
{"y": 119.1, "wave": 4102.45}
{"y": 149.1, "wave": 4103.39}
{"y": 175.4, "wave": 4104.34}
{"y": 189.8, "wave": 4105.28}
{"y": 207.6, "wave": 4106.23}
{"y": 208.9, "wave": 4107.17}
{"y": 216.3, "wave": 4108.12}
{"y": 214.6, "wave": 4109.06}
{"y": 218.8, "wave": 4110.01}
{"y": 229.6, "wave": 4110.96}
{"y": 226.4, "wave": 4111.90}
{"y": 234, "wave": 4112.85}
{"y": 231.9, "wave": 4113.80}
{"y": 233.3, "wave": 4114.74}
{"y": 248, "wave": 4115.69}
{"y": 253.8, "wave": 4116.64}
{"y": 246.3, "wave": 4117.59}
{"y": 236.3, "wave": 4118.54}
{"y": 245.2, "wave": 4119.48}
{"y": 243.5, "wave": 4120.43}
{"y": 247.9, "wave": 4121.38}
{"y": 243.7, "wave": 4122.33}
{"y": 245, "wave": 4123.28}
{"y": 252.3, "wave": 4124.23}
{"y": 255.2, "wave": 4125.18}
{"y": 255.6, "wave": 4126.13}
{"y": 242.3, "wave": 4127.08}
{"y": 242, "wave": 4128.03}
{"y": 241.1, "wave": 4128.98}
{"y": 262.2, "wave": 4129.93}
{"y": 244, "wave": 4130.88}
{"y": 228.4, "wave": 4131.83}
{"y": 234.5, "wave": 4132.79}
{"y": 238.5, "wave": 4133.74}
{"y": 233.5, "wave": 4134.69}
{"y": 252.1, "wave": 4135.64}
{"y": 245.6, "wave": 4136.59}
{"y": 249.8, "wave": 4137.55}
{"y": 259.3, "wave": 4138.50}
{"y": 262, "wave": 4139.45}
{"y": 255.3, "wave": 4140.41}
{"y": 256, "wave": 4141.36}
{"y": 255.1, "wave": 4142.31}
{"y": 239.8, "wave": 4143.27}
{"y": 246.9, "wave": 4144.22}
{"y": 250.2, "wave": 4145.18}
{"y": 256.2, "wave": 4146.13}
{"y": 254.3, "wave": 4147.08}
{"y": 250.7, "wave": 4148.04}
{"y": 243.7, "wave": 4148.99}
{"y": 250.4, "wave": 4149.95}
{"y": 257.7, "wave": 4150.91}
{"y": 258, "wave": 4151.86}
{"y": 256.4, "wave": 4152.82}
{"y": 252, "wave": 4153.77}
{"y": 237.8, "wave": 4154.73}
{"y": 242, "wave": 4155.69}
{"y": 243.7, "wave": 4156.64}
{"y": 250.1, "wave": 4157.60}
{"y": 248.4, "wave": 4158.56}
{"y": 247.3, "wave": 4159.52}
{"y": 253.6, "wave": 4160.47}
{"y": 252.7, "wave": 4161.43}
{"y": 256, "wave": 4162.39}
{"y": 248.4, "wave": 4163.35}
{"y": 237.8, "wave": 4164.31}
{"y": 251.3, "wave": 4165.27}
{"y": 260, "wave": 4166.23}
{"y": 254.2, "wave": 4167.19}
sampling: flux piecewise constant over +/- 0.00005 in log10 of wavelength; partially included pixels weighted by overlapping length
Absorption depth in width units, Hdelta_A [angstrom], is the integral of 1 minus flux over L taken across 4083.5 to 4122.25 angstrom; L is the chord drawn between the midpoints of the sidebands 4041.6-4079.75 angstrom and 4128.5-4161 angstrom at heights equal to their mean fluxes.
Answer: 5.3 angstrom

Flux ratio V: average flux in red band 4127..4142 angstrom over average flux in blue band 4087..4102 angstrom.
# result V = 1.20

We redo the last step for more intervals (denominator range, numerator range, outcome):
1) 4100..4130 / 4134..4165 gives 1.14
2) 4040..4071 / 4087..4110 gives 0.78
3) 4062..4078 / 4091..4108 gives 0.76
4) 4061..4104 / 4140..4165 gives 1.10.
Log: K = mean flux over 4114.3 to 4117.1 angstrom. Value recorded 245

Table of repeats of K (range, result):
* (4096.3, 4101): 179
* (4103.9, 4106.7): 191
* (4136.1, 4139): 252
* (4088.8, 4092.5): 231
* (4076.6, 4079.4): 232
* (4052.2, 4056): 253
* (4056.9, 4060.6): 254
